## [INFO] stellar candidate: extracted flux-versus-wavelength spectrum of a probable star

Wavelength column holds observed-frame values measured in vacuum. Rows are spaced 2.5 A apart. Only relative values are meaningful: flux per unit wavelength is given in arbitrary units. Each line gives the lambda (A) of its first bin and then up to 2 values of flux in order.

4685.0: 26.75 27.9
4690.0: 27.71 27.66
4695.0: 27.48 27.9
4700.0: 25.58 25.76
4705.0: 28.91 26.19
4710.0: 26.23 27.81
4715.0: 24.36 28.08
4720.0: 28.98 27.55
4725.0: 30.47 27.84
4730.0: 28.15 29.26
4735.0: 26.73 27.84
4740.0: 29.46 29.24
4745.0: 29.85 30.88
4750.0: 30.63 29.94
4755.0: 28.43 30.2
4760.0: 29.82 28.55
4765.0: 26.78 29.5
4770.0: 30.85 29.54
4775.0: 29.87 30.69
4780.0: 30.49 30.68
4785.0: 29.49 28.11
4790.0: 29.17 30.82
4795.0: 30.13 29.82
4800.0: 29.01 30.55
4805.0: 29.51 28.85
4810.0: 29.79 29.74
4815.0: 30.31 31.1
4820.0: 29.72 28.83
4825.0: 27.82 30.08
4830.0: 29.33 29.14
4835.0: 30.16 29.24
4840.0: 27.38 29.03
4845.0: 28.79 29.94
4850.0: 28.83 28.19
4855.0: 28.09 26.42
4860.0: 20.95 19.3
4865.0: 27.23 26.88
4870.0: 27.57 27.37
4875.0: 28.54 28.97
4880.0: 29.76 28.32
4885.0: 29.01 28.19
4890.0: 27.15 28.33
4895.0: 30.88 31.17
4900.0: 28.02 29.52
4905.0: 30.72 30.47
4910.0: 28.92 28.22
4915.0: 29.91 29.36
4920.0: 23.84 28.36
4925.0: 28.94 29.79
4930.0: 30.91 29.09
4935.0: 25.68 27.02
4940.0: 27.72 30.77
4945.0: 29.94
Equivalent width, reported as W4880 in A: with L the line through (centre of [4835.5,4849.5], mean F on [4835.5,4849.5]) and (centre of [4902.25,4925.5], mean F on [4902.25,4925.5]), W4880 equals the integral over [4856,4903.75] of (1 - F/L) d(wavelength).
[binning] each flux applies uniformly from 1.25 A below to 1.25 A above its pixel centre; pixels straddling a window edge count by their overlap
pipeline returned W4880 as 2.15 A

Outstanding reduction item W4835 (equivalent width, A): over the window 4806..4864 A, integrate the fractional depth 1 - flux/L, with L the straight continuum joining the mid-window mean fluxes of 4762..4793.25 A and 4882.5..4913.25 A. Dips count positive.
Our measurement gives 2.2 A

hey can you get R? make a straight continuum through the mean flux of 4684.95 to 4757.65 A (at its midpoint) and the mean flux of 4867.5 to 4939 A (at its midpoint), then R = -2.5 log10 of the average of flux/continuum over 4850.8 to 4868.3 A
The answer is 0.129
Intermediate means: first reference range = 28.1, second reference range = 28.7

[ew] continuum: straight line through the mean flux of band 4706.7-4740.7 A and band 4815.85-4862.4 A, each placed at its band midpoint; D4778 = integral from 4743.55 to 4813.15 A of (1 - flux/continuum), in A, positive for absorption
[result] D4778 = -4.2 A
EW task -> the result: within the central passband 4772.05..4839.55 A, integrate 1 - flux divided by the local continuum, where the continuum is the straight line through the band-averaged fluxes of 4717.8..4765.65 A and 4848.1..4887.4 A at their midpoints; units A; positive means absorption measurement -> -4.0 A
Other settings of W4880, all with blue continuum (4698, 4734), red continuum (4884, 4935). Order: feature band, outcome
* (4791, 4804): -0.9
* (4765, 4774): -0.5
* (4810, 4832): -1.0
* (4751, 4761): -0.6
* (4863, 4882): 0.6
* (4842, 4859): 0.1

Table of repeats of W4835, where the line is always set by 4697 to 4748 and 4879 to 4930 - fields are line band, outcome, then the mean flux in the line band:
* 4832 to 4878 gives 2.0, 27.4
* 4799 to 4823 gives -1.1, 29.8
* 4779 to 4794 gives -0.8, 29.8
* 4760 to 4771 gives -0.3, 29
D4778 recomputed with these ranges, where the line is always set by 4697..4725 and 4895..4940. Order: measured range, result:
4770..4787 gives -1.5 A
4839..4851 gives -0.2 A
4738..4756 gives -1.5 A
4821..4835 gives -0.5 A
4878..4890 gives 0.0 A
